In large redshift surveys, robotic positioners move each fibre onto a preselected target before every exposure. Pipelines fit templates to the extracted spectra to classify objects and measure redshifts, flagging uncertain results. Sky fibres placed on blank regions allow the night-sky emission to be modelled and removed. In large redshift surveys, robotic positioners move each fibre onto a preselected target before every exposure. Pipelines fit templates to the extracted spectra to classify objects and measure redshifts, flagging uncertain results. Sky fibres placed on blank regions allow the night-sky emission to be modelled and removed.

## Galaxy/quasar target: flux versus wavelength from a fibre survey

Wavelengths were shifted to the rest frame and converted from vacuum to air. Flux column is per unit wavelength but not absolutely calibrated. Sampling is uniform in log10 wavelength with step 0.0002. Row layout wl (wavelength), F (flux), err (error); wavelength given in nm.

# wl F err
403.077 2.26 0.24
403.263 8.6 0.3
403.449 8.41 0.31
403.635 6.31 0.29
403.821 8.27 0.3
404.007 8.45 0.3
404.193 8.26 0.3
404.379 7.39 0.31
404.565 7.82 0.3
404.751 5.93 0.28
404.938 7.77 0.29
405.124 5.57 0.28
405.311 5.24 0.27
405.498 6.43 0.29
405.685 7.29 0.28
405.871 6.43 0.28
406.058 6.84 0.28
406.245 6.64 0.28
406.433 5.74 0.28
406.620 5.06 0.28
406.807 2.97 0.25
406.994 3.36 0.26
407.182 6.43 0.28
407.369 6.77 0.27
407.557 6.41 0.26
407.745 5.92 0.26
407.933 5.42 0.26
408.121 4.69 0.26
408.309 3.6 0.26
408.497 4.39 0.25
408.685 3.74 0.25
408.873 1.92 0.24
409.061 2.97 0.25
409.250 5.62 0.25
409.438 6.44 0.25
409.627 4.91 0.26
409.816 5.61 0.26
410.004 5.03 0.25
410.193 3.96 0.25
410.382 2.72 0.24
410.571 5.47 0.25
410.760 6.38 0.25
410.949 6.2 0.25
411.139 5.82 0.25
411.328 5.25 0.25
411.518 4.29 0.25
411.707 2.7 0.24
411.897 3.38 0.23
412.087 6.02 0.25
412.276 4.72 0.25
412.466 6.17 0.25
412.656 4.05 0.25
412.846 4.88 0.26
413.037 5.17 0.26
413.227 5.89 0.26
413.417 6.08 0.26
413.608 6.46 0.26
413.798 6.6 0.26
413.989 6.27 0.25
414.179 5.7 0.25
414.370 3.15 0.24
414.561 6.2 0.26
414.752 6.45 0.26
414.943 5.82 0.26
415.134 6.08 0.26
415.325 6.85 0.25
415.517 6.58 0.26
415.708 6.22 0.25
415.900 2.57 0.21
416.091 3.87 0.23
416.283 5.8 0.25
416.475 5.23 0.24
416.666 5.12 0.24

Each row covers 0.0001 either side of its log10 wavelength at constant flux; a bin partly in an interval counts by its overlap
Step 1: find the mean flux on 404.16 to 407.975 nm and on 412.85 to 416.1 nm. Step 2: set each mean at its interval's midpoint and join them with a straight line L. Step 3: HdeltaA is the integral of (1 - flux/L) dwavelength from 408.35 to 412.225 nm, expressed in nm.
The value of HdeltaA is 0.84 nm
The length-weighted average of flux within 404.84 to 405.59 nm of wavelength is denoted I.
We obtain 6.24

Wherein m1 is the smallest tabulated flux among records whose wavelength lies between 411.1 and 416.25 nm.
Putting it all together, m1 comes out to 2.57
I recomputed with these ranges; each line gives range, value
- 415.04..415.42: 6.47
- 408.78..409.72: 4.37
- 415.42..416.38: 5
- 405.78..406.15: 6.63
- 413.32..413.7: 6.26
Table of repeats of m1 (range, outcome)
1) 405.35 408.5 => 2.97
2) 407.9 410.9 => 1.92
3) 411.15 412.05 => 2.7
